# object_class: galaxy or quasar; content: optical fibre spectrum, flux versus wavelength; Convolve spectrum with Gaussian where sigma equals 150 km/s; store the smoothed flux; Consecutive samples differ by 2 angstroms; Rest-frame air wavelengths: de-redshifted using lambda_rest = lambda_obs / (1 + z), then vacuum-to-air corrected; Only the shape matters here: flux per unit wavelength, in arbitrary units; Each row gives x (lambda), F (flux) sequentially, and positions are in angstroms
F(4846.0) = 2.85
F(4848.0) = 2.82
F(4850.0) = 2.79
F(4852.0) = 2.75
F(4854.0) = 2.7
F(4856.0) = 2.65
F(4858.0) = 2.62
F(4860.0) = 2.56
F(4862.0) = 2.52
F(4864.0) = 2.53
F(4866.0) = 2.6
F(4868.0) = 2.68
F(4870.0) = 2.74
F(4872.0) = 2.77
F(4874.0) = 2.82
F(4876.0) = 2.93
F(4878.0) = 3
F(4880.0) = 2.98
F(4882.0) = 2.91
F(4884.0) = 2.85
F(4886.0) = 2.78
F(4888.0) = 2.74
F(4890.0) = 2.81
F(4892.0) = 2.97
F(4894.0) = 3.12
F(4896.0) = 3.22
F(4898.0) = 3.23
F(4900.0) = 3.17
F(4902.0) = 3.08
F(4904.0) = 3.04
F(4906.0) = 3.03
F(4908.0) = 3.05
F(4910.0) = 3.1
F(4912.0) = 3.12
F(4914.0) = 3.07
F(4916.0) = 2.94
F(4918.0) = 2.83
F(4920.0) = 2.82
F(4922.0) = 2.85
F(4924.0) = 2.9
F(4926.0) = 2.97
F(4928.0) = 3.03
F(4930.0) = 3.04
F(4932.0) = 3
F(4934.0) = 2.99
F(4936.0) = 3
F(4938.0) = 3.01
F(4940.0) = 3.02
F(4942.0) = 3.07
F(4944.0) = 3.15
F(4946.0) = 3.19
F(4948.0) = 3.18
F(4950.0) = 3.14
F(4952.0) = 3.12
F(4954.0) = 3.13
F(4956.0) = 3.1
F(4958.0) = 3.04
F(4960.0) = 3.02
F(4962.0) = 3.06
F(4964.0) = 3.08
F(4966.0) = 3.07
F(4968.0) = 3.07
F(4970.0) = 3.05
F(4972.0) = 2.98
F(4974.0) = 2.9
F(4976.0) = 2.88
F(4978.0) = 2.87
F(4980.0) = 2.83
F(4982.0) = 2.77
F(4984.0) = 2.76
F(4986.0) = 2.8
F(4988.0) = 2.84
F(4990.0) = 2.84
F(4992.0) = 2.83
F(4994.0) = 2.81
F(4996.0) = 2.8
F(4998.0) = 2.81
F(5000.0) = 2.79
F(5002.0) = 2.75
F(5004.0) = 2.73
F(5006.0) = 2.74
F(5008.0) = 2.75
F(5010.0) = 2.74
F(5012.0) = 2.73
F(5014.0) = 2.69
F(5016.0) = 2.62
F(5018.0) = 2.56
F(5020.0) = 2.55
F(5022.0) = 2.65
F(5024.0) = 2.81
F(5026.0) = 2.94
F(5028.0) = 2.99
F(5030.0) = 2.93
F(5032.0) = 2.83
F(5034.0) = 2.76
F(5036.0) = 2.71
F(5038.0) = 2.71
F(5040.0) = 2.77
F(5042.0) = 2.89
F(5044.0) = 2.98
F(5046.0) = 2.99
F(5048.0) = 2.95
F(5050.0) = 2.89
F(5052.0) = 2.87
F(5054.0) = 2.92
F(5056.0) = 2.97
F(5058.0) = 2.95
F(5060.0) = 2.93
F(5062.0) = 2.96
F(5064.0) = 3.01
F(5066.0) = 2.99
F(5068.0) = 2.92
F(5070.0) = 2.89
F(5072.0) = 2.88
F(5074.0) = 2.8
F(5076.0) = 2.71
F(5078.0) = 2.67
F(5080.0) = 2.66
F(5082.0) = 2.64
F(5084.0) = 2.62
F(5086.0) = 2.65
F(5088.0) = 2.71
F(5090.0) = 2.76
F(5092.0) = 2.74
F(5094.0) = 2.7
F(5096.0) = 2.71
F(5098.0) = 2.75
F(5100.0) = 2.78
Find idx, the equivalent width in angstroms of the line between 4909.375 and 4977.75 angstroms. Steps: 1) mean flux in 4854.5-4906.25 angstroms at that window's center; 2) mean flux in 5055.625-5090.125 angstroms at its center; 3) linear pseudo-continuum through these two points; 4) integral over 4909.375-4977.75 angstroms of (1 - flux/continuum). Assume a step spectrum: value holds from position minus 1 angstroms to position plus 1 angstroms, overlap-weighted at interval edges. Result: -4.38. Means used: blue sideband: 2.86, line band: 3.02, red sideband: 2.82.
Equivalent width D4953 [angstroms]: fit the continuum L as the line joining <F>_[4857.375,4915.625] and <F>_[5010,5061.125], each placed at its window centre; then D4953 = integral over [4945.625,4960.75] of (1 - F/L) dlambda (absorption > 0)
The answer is -1.3 angstroms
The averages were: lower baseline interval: 2.9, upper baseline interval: 2.82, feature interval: 3.11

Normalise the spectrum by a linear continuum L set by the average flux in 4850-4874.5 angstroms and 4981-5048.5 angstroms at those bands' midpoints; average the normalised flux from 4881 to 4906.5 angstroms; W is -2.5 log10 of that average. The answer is -0.117 mag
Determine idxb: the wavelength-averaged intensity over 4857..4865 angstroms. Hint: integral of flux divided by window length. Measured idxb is 2.56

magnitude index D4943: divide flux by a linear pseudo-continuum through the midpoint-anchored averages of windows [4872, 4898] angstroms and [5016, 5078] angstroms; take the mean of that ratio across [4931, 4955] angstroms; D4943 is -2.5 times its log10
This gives -0.07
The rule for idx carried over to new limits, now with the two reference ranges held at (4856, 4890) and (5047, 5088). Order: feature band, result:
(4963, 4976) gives -1.02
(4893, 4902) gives -1.34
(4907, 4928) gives -1.49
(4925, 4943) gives -1.53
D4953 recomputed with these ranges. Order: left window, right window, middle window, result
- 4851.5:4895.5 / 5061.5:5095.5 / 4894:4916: -2.6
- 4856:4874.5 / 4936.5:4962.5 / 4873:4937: -2.9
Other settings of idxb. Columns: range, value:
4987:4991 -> 2.84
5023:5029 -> 2.91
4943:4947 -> 3.17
